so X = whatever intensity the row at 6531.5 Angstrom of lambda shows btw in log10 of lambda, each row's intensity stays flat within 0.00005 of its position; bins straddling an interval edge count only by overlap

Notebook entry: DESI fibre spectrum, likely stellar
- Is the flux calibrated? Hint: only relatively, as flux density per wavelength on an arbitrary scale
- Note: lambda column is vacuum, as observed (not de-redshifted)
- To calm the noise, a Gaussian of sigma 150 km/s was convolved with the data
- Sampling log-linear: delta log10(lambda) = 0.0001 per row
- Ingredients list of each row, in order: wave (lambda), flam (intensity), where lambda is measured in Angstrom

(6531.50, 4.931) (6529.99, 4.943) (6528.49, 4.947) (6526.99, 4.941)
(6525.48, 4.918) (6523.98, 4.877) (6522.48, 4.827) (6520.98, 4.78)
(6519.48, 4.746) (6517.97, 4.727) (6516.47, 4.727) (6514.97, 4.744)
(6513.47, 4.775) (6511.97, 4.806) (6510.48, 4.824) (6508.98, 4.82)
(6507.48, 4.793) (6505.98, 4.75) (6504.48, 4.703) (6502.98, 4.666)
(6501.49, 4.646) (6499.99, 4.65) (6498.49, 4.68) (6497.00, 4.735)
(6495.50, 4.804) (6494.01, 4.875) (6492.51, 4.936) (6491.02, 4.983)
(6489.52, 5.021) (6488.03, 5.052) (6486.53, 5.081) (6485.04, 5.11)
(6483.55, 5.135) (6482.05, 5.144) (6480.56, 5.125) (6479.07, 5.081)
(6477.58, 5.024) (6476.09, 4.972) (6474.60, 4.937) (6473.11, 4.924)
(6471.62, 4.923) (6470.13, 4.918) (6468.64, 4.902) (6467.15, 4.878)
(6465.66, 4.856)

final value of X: 4.931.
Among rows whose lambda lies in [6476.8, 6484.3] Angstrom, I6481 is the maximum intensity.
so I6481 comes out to 5.144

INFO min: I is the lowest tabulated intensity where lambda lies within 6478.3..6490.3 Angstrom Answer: 5.021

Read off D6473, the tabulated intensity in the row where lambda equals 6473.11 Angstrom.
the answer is 4.924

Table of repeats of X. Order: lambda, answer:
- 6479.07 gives 5.081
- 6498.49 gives 4.68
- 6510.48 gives 4.824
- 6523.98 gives 4.877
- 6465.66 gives 4.856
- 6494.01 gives 4.875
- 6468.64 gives 4.902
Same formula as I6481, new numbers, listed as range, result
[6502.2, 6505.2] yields 4.703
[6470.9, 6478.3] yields 5.024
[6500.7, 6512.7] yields 4.824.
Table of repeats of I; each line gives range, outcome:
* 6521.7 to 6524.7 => 4.827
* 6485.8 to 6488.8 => 5.052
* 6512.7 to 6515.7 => 4.744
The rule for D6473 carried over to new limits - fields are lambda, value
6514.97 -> 4.744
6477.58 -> 5.024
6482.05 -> 5.144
